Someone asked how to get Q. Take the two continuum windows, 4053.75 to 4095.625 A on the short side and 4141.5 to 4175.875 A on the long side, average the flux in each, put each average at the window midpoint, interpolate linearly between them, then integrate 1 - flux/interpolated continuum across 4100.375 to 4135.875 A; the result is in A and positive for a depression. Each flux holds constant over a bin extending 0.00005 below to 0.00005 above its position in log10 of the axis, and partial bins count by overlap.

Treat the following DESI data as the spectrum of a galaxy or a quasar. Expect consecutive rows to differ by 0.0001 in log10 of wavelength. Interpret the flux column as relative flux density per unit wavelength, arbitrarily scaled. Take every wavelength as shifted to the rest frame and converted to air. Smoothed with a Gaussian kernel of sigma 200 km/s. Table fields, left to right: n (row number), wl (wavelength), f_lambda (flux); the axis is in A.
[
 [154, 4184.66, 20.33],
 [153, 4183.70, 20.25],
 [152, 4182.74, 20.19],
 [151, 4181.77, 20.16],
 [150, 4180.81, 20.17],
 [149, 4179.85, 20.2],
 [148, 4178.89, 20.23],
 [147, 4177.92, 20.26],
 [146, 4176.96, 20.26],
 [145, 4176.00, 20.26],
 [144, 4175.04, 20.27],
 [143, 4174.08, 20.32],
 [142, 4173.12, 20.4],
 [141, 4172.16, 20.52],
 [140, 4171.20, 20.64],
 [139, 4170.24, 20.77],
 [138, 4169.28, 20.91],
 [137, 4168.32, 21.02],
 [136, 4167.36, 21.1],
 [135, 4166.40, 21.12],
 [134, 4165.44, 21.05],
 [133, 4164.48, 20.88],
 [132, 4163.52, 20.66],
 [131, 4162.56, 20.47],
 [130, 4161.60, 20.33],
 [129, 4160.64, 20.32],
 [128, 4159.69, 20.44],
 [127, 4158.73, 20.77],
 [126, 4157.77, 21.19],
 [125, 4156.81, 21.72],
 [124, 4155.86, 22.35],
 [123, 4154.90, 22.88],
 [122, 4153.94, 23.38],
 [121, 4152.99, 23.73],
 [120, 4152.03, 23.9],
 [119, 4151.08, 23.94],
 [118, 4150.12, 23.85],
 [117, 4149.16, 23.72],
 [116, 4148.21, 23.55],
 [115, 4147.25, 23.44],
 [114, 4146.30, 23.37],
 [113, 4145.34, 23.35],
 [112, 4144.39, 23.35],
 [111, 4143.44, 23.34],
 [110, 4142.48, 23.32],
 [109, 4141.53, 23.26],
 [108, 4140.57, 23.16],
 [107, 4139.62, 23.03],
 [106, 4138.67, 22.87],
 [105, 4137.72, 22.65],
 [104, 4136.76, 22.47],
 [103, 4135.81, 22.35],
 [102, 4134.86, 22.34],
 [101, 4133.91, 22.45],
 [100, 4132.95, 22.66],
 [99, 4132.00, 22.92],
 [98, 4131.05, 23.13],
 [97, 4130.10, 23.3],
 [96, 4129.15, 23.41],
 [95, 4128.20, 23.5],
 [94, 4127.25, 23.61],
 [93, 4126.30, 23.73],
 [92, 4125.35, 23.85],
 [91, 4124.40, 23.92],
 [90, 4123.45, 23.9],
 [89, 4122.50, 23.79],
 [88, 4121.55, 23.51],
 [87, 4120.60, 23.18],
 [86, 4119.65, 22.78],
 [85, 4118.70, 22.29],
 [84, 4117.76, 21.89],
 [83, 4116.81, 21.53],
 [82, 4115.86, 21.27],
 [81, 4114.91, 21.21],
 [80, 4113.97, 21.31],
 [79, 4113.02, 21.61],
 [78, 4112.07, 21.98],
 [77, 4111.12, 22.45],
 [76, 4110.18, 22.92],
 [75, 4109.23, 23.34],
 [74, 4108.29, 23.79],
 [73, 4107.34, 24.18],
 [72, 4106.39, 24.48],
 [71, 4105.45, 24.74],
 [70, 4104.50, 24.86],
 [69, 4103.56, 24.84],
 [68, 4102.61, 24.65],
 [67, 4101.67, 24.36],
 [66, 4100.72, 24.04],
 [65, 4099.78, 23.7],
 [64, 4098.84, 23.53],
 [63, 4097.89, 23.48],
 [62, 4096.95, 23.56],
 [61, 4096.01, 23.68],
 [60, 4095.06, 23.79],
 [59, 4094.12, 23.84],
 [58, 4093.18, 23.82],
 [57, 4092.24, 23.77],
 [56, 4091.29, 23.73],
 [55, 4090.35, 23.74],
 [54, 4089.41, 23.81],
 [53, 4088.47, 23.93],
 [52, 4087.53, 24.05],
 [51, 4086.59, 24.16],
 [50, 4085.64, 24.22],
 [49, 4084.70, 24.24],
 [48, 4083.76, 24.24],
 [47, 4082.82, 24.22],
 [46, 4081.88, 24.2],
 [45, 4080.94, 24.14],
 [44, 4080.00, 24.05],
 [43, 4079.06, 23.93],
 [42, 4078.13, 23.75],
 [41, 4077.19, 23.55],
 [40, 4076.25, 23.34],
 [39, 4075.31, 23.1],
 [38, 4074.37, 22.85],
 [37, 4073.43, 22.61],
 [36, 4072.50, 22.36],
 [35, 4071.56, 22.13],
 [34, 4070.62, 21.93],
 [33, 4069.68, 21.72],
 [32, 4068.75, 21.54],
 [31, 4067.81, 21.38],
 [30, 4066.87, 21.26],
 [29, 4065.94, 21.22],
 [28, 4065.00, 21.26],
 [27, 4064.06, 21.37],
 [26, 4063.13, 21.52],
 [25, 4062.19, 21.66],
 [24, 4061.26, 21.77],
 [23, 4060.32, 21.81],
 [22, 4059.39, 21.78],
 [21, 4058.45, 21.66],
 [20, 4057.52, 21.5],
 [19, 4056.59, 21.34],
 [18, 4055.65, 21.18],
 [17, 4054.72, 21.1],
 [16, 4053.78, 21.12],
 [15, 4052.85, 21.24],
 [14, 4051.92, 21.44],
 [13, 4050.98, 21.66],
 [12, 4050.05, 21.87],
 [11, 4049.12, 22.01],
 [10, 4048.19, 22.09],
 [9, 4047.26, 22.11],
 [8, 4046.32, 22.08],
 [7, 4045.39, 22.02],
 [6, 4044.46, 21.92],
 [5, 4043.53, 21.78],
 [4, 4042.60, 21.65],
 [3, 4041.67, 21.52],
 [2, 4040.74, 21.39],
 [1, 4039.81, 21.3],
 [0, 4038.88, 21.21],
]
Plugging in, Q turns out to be -1.3 A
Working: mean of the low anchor 22.8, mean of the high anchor 21.9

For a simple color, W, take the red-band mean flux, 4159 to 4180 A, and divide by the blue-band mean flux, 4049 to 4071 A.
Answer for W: 1.0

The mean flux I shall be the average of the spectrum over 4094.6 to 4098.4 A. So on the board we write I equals 23.6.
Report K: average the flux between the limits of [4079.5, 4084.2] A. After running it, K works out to 24.2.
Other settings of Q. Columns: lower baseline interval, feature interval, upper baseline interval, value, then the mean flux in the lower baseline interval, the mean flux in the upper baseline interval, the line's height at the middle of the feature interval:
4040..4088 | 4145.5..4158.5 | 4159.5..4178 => -1.4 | 22.3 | 20.6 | 20.9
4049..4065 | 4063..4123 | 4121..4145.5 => -2.3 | 21.5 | 23.2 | 22.3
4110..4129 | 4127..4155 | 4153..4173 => -1.6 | 22.7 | 21.2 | 22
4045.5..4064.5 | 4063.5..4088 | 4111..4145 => -1.1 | 21.6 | 22.8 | 22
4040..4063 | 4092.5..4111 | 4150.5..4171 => -2.0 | 21.6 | 21.6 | 21.6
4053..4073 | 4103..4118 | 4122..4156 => -0.2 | 21.6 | 23.3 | 22.6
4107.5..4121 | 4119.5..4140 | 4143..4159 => -0.5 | 22.3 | 23.1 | 22.6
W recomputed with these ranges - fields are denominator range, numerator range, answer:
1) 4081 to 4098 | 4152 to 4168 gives 0.90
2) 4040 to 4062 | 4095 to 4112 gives 1.10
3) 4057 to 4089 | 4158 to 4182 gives 0.90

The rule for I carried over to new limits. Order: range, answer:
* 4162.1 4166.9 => 20.8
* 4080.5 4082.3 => 24.2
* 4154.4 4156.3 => 22.5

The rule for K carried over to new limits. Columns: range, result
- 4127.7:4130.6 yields 23.4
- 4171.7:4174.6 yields 20.4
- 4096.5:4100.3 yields 23.6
